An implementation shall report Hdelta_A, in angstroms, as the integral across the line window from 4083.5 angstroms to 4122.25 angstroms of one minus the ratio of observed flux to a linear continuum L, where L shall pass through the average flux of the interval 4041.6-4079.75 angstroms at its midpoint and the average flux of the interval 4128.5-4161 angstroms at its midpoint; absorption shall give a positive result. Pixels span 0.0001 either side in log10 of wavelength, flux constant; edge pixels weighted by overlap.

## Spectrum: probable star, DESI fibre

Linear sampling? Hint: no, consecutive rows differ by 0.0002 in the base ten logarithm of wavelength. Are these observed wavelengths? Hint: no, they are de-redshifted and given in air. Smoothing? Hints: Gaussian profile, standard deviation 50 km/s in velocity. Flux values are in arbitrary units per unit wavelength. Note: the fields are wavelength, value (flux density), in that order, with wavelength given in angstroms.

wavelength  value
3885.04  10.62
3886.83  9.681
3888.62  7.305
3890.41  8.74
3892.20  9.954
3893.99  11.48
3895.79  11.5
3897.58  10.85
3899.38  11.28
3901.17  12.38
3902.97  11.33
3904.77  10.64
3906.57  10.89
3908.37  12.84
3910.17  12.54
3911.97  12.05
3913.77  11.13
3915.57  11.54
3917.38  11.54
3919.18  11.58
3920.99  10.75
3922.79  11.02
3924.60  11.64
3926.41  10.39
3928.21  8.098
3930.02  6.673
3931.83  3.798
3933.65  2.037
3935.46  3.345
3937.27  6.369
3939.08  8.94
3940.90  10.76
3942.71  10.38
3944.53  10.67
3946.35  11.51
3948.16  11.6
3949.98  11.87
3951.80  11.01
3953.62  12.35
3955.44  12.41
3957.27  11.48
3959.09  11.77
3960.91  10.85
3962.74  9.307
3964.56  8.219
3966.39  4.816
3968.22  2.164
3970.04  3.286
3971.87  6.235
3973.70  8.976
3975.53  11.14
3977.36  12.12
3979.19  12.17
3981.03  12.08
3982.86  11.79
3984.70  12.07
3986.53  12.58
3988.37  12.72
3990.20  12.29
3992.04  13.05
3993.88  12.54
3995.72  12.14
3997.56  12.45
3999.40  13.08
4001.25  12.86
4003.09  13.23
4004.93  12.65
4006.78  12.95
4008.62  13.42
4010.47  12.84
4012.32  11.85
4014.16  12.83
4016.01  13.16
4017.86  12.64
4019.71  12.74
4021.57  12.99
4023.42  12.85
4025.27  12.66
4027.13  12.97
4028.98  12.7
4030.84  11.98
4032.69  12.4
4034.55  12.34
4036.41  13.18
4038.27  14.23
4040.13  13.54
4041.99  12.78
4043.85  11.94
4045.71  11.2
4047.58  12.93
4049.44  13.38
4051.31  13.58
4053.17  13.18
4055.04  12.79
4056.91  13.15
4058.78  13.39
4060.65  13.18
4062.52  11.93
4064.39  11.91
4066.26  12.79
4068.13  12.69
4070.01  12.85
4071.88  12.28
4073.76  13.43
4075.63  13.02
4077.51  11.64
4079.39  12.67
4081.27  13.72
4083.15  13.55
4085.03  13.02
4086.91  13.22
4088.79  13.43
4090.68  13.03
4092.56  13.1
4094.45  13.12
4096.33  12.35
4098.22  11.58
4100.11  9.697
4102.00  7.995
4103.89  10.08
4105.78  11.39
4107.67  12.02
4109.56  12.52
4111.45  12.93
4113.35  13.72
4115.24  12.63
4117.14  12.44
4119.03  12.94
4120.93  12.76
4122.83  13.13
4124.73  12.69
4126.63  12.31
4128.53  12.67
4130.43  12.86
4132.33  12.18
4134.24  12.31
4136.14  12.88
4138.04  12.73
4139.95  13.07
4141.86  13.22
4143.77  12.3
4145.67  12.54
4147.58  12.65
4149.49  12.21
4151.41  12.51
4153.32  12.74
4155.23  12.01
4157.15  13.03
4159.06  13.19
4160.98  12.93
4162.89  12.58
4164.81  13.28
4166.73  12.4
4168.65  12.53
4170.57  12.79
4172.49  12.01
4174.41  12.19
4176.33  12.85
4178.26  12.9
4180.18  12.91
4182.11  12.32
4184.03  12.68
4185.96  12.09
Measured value 1.38 angstroms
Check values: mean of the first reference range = 12.7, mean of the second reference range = 12.7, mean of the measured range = 12.2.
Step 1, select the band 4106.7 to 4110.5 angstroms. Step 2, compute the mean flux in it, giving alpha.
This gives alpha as 12.3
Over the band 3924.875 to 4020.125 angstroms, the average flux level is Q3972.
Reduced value 10.4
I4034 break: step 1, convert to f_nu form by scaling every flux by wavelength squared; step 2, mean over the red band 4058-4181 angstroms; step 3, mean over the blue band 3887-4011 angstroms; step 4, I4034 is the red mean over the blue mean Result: 1.3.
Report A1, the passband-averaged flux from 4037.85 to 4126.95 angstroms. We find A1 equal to 12.6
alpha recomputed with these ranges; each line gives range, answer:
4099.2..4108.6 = 10.2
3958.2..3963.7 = 10.6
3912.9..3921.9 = 11.3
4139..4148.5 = 12.8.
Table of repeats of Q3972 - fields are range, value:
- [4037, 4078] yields 12.8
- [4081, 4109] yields 12.1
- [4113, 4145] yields 12.7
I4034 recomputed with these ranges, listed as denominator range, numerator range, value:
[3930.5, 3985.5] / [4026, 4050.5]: 1.45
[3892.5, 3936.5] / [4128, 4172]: 1.42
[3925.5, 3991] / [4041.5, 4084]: 1.43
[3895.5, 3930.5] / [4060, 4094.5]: 1.26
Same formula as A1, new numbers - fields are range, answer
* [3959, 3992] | 9.74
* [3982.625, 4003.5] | 12.6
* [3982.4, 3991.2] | 12.3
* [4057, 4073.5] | 12.7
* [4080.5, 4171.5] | 12.5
